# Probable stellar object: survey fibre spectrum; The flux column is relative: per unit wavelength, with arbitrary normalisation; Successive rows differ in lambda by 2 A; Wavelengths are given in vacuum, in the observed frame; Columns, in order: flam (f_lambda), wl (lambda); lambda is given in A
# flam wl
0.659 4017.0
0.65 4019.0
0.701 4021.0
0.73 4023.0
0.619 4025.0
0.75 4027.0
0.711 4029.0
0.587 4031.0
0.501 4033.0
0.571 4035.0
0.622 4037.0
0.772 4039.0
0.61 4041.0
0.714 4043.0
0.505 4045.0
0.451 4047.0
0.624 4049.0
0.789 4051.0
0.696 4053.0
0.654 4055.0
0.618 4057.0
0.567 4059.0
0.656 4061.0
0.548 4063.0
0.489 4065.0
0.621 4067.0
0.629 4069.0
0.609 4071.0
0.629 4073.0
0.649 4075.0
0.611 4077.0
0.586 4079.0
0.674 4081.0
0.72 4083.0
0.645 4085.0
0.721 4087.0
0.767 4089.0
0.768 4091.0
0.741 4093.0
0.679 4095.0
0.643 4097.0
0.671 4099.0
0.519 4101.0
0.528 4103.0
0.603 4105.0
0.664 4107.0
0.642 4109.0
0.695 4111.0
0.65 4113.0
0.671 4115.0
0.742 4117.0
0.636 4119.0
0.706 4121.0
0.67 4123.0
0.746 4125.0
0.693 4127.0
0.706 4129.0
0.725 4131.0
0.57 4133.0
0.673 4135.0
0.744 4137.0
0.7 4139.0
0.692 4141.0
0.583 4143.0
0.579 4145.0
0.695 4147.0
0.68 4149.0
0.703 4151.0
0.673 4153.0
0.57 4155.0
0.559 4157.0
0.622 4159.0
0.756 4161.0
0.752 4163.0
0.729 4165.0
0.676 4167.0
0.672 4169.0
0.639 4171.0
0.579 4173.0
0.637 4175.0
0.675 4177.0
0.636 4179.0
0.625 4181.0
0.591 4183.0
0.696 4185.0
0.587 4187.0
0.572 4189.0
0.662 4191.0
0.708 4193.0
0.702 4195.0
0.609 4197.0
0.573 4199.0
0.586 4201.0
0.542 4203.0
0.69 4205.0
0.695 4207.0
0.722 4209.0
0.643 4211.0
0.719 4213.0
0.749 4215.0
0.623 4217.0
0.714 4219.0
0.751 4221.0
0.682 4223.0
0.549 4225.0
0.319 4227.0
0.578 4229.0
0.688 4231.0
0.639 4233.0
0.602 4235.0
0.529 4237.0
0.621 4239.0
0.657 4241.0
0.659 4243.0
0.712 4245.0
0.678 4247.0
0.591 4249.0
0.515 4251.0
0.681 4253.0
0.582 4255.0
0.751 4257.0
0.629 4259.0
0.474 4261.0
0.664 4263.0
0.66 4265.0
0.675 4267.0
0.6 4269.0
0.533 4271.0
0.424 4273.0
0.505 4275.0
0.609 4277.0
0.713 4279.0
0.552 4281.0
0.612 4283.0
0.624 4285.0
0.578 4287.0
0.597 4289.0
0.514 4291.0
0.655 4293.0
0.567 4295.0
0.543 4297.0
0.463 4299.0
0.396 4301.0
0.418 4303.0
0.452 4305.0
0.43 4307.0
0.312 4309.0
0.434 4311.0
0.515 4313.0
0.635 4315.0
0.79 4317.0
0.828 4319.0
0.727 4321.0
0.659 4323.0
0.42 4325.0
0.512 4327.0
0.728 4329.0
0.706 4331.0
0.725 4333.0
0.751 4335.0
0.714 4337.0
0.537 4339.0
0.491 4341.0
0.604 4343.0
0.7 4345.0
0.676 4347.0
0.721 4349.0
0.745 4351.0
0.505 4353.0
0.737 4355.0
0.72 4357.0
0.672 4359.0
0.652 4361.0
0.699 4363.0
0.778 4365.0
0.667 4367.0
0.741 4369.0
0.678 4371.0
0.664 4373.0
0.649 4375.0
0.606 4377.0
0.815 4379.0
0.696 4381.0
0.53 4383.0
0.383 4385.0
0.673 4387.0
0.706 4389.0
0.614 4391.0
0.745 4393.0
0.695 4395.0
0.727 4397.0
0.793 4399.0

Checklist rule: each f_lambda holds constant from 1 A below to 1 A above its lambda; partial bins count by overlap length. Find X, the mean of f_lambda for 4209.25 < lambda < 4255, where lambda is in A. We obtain 0.632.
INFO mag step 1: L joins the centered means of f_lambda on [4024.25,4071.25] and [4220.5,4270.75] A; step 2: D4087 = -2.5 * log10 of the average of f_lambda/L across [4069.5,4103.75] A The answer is -0.06 mag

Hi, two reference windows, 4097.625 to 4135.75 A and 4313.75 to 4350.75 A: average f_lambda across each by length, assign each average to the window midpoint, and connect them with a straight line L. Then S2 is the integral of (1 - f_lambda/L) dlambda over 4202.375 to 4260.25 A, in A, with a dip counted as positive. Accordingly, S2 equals 2.0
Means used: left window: 0.658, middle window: 0.638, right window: 0.663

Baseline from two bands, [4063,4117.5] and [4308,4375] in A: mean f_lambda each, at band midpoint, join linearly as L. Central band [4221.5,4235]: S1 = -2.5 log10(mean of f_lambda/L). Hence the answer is 0.114 mag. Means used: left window 0.648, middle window 0.584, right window 0.65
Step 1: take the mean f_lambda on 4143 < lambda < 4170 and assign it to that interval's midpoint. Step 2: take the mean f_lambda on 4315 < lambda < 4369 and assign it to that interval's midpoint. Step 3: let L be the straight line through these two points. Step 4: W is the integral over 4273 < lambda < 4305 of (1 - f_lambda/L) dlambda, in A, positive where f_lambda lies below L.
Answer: 5.8 A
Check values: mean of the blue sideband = 0.664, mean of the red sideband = 0.672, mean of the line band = 0.549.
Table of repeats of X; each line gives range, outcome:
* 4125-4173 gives 0.669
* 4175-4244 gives 0.635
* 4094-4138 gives 0.663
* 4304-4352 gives 0.617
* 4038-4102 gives 0.643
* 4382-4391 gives 0.578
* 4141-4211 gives 0.647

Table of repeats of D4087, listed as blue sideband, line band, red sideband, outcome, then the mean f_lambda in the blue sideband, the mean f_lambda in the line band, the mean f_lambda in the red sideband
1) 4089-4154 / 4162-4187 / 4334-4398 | 0.021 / 0.67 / 0.656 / 0.665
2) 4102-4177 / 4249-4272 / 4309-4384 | 0.077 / 0.664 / 0.614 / 0.656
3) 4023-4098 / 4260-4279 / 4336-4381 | 0.148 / 0.643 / 0.579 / 0.672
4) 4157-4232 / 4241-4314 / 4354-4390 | 0.163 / 0.646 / 0.566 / 0.67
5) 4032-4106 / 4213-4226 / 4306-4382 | -0.066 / 0.632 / 0.681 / 0.648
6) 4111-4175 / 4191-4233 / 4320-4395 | 0.040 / 0.671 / 0.642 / 0.658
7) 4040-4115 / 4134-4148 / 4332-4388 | -0.039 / 0.638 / 0.667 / 0.662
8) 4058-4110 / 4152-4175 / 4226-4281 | -0.060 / 0.638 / 0.656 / 0.602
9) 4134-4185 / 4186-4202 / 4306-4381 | 0.053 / 0.658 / 0.625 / 0.648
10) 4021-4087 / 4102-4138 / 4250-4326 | -0.093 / 0.632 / 0.67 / 0.572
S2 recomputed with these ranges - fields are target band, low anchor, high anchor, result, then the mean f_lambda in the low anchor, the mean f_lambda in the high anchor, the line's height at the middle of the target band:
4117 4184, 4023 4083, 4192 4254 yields -3.5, 0.626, 0.636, 0.632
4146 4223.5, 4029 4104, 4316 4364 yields -1.3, 0.633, 0.667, 0.648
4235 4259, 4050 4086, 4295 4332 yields -2.4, 0.633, 0.554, 0.575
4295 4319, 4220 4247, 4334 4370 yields 5.3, 0.617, 0.673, 0.651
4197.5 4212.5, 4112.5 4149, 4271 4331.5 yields -0.3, 0.677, 0.562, 0.627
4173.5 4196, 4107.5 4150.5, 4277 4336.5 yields 0.1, 0.676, 0.583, 0.647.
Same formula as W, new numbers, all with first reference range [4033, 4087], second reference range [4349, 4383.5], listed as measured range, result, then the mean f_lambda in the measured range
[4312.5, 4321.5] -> -0.45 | 0.708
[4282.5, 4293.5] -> 1.23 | 0.593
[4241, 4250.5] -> 0.12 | 0.652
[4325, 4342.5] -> 1.17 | 0.631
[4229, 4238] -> 0.65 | 0.61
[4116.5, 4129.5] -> -1.25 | 0.698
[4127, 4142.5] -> -1.10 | 0.684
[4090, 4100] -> -1.09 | 0.7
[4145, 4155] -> -0.36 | 0.665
